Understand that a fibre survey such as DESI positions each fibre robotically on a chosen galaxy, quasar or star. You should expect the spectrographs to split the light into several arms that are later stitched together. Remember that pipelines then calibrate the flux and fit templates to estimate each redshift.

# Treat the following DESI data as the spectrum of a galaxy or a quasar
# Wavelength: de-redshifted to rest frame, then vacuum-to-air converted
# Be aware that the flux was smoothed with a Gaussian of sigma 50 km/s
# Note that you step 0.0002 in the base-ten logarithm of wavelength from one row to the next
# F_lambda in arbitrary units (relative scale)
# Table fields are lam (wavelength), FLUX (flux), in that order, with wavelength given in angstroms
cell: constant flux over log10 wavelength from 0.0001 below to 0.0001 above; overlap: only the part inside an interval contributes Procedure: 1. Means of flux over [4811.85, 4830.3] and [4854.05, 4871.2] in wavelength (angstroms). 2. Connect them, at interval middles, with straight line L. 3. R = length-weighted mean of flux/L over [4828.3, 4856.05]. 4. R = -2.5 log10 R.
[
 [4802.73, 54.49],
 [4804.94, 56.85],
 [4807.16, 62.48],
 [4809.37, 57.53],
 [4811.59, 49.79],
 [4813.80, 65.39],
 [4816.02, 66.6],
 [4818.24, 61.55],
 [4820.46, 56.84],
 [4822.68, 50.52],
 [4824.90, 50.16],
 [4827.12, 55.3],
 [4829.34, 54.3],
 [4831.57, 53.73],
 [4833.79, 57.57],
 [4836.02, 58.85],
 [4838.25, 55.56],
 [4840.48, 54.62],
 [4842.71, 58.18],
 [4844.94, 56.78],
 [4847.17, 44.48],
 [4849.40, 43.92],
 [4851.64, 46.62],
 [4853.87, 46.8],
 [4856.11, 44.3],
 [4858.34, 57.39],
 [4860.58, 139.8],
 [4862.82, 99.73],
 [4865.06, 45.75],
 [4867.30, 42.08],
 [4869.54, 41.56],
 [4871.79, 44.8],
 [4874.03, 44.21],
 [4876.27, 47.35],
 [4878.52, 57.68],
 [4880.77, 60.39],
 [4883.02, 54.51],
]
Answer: 0.17 mag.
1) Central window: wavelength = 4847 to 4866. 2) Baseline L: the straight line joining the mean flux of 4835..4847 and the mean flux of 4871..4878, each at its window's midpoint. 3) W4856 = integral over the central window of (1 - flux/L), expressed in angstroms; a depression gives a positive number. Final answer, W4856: -4.9 angstroms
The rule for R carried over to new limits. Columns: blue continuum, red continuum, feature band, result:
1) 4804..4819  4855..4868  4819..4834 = 0.18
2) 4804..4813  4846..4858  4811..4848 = -0.09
